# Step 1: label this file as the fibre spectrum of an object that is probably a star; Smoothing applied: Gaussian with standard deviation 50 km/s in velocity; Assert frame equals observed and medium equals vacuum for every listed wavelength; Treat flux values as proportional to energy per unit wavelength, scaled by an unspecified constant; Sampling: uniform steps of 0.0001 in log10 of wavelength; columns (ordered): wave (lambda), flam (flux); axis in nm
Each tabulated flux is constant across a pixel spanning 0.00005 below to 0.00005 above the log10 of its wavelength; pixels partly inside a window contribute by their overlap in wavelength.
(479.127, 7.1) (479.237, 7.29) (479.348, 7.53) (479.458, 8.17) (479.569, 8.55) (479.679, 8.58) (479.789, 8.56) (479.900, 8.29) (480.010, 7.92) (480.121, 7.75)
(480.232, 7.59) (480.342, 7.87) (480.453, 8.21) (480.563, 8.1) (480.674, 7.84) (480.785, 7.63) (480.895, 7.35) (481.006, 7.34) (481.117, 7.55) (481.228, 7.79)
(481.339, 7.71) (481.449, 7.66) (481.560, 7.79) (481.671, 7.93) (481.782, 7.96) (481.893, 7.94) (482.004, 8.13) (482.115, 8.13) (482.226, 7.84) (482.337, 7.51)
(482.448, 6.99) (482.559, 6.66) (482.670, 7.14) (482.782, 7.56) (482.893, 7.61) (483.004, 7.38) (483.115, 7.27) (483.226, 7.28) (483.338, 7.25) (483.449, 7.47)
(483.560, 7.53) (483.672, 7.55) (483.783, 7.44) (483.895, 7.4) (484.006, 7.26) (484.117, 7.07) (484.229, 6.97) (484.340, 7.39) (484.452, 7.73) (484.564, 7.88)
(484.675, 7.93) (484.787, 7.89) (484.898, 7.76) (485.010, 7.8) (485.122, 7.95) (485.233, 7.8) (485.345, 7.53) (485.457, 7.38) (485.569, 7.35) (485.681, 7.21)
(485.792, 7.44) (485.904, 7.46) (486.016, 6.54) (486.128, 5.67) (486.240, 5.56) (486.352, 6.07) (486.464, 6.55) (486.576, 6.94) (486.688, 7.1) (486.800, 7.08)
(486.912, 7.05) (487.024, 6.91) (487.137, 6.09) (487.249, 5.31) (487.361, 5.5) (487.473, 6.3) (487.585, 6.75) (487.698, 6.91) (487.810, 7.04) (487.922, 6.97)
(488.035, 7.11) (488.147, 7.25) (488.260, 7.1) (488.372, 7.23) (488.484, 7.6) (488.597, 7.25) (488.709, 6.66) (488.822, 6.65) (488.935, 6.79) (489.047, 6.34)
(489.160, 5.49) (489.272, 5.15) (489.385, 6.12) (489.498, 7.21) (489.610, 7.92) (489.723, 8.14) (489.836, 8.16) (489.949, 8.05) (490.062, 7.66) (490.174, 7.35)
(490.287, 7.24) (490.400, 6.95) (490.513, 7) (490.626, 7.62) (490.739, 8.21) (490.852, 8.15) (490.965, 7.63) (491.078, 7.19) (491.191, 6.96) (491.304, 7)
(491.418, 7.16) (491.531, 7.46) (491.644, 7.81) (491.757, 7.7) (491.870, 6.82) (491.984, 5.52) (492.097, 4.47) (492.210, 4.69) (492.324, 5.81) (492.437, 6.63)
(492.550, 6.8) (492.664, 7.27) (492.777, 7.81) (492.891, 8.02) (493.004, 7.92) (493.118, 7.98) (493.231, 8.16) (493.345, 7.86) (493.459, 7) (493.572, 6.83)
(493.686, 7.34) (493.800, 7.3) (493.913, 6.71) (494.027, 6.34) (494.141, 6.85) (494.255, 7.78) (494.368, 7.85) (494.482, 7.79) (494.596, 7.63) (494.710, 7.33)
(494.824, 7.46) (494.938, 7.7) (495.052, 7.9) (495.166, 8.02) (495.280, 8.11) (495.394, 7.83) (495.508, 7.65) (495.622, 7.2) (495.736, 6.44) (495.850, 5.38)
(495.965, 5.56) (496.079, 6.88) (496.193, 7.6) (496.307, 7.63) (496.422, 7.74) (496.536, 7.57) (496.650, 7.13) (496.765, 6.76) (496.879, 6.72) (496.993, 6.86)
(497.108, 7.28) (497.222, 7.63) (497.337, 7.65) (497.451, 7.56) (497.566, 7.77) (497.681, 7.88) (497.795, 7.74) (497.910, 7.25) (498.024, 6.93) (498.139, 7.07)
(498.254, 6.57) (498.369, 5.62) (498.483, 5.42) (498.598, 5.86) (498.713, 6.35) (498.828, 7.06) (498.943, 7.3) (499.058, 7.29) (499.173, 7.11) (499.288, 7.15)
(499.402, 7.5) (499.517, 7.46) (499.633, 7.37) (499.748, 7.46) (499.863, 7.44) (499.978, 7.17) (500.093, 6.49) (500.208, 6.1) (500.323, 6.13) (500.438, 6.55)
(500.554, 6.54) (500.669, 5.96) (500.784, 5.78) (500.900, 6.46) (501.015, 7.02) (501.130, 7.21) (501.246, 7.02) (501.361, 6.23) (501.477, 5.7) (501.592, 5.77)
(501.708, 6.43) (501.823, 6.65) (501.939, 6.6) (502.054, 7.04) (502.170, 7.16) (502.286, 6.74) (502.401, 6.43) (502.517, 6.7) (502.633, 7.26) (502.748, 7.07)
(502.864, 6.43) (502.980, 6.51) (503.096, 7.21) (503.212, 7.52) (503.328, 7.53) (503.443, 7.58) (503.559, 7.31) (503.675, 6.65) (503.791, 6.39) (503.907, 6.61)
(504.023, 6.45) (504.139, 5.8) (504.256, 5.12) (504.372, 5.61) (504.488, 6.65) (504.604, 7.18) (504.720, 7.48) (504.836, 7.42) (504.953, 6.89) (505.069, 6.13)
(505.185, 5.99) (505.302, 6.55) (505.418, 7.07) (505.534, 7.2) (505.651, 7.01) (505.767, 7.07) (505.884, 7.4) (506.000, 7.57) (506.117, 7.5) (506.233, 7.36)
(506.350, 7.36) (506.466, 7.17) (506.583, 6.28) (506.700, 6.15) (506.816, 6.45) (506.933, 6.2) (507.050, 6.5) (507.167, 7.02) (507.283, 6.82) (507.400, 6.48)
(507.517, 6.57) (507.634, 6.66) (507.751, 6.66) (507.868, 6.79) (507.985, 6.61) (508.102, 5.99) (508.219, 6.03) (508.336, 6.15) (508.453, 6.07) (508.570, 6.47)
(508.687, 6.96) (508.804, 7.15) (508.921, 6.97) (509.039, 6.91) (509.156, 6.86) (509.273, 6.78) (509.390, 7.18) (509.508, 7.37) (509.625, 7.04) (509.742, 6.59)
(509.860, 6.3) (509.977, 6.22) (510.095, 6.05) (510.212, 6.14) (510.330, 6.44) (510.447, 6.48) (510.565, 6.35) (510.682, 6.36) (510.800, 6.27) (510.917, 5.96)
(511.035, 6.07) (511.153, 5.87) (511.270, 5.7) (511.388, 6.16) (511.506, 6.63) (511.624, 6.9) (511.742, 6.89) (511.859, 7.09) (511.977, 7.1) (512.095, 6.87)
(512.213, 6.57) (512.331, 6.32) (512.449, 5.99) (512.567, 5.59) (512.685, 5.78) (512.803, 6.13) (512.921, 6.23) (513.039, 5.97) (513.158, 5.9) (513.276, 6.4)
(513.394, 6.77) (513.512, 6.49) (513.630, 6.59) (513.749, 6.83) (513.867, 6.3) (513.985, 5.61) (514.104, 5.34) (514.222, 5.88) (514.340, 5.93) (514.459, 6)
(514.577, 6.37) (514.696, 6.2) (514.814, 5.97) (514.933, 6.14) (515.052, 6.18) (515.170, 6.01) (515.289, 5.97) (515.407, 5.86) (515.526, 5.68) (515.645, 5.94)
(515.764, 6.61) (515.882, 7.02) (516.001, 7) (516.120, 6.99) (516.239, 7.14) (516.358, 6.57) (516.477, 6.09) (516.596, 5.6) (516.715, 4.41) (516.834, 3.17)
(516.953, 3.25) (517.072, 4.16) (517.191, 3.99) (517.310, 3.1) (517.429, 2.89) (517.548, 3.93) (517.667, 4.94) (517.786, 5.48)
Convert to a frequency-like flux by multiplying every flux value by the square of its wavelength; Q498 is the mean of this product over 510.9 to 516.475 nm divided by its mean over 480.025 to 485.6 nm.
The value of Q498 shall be 0.94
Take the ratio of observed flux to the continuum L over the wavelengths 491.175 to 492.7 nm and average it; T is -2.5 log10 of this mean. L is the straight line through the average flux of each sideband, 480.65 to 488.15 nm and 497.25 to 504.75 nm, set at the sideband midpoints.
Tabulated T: 0.08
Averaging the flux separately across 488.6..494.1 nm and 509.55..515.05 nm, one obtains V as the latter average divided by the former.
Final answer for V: 0.9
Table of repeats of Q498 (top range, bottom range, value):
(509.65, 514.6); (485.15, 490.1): 1.01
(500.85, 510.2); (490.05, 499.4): 0.98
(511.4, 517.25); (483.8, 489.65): 0.97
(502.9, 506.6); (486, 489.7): 1.11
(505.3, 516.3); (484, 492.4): 1.02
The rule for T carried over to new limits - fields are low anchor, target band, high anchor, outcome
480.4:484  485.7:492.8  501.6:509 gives 0.07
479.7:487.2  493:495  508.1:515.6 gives -0.06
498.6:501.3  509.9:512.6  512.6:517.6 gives -0.06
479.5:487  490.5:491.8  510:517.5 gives -0.06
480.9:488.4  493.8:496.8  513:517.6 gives -0.09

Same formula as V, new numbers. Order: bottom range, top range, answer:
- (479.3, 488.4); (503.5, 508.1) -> 0.91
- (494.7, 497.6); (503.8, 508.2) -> 0.92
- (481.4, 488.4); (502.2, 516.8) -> 0.90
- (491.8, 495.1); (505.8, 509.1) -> 0.95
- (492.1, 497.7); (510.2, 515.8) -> 0.86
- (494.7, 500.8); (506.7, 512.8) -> 0.92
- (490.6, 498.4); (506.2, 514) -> 0.90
